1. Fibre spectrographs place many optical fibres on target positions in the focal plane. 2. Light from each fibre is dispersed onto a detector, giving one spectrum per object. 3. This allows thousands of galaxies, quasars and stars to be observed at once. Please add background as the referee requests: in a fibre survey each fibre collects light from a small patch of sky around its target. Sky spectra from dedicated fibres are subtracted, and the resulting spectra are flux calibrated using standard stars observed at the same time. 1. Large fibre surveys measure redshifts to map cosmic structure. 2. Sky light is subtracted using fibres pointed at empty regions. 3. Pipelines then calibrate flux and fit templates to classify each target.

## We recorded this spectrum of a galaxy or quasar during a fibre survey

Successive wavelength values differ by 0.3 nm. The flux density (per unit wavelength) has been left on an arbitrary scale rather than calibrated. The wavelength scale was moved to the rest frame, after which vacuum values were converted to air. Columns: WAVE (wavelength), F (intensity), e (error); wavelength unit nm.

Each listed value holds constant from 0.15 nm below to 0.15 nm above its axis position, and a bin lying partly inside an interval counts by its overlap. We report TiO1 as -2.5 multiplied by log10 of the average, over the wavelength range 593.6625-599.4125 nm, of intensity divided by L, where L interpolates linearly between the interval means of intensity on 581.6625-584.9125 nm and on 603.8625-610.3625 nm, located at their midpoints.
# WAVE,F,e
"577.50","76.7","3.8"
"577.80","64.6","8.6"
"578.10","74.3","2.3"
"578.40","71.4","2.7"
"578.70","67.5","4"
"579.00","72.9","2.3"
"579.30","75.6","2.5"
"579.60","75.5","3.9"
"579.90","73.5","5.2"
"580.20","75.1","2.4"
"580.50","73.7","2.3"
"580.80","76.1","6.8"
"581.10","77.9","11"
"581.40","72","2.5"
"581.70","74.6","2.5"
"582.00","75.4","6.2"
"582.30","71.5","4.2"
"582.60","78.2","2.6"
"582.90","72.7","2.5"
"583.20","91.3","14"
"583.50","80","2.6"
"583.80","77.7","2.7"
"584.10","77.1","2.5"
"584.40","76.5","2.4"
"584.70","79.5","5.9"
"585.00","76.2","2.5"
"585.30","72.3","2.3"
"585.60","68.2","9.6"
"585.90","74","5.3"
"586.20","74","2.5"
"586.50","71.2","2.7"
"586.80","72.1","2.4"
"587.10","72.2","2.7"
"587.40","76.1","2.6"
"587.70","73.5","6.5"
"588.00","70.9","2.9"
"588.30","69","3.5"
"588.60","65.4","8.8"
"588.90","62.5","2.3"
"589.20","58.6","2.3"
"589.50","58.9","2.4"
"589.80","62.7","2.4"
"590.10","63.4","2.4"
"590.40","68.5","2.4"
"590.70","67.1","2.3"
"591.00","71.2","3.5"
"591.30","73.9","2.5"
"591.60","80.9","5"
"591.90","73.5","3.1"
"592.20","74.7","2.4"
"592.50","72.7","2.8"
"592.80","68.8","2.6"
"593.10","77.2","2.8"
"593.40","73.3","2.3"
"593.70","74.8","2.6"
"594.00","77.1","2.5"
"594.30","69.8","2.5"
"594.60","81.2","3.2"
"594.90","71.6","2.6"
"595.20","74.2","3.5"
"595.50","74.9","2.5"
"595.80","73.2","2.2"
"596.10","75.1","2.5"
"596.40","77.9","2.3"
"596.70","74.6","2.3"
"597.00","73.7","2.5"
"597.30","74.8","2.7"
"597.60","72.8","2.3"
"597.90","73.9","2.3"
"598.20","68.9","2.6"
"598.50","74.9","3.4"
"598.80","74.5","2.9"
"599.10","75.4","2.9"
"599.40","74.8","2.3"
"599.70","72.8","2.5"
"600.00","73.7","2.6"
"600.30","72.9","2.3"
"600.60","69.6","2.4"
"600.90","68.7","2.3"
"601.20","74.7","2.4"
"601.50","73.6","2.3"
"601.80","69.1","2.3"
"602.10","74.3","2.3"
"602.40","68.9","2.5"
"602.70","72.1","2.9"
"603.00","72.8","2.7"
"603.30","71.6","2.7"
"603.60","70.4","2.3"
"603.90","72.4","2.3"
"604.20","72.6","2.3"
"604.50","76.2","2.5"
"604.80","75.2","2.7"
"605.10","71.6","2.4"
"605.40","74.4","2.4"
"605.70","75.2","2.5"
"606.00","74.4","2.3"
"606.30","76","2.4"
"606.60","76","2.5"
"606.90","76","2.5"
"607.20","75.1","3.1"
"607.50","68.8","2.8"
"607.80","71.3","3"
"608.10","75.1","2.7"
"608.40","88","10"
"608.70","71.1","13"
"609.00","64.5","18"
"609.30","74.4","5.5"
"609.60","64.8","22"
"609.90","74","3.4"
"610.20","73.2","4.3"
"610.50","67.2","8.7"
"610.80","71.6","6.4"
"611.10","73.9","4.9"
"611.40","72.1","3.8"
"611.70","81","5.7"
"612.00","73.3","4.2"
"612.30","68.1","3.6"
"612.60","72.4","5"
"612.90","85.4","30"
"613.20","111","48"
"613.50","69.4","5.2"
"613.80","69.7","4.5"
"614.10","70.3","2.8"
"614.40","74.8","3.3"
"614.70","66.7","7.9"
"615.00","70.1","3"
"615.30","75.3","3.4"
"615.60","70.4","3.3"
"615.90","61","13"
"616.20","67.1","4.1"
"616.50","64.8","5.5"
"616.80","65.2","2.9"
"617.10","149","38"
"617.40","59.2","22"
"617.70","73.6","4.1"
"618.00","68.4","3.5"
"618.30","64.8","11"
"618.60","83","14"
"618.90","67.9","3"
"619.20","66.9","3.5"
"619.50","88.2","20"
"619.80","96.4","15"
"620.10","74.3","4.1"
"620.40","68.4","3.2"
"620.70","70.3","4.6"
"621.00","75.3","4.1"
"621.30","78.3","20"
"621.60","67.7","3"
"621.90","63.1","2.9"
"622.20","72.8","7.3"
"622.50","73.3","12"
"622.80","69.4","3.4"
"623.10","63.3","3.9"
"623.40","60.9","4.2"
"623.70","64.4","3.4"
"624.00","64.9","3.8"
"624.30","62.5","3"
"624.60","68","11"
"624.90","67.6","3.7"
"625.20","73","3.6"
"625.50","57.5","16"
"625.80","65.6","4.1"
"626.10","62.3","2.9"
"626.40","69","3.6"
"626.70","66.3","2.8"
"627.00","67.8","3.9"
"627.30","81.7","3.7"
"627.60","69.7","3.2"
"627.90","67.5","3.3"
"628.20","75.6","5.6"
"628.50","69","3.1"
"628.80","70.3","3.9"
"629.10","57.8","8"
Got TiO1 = 0.02 mag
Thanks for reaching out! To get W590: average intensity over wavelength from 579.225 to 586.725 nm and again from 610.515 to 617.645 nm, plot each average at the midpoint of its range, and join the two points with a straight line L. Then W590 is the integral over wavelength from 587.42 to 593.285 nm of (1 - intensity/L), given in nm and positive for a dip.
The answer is 0.485 nm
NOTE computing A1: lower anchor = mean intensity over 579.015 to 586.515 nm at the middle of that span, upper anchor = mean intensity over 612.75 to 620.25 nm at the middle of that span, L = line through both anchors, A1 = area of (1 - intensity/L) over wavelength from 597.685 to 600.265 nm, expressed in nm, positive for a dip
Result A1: 0.08 nm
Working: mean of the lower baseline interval 75.6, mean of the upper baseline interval 76.5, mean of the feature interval 73.6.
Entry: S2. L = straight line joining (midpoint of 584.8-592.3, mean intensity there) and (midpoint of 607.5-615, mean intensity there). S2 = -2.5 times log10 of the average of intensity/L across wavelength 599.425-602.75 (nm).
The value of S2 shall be 0.01 mag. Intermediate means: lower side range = 70.1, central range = 72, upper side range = 74.1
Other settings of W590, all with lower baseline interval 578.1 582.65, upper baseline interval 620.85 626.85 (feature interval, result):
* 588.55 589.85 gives 0.20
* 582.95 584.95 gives -0.17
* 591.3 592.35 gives -0.06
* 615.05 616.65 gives 0.01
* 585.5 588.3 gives 0.02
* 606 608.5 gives -0.20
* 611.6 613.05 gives -0.14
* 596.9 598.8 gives -0.05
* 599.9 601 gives -0.01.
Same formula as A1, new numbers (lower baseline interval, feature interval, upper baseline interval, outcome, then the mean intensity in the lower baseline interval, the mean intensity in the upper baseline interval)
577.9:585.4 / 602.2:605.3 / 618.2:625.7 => 0.013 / 75.5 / 70.5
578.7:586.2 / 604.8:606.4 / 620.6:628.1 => -0.065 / 75.5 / 68.1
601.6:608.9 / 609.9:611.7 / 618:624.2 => 0.008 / 73.6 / 71.5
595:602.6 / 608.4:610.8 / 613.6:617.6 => 0.086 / 73.3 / 74.1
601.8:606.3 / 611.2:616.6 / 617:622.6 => 0.104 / 73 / 76.3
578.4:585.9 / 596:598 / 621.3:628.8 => -0.053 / 75.3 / 67.9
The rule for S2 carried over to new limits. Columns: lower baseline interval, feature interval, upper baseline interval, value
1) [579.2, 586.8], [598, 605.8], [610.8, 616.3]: 0.027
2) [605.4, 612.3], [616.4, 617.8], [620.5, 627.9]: -0.180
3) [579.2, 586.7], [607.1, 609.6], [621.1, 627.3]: -0.038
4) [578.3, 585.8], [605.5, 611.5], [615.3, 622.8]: 0.023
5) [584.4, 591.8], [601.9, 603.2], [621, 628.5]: -0.038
